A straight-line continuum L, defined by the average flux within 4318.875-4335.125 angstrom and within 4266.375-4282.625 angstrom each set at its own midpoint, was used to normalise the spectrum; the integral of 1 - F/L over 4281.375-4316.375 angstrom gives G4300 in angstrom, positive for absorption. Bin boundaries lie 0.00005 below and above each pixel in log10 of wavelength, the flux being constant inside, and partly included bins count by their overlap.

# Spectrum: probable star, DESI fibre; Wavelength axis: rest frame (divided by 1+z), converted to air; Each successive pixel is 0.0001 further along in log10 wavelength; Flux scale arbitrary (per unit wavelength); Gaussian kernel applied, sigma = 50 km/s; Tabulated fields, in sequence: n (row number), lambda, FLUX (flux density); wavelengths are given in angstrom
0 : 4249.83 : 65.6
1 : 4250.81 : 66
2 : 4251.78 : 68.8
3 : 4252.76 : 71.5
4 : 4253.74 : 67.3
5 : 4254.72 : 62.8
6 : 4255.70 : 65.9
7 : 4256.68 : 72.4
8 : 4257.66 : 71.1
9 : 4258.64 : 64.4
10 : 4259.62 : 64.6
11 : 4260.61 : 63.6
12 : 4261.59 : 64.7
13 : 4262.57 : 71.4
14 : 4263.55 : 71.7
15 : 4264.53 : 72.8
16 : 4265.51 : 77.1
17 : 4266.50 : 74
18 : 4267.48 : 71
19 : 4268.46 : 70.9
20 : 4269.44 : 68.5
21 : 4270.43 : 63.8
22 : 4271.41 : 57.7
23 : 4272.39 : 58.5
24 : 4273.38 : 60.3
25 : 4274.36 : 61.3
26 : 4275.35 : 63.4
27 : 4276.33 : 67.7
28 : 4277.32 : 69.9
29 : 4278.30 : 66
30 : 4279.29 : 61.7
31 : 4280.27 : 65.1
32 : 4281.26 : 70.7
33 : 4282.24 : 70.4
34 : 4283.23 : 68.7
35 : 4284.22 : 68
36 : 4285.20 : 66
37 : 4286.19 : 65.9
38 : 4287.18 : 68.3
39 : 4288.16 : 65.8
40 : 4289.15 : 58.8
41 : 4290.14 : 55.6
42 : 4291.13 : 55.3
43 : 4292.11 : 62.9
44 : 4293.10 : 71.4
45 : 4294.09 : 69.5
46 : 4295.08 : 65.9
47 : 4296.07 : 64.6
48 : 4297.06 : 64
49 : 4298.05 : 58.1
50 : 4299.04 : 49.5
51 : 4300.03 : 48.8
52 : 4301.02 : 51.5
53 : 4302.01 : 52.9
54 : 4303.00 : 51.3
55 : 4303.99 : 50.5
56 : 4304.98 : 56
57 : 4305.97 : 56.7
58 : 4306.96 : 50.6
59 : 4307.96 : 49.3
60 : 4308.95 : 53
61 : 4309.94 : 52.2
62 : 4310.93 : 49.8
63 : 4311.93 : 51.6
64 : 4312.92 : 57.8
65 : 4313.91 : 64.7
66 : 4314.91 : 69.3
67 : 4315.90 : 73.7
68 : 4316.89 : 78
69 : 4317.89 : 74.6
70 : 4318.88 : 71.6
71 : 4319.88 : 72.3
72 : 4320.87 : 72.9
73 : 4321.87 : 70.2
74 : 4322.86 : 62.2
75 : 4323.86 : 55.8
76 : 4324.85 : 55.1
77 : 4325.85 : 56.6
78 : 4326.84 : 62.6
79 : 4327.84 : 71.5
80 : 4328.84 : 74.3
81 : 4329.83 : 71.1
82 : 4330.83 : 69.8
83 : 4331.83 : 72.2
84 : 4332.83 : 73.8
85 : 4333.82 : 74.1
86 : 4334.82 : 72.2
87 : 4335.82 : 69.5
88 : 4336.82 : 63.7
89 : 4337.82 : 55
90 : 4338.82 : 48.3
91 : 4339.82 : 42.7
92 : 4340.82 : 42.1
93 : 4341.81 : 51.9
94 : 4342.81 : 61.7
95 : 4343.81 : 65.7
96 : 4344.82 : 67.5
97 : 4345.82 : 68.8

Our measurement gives 3.7 angstrom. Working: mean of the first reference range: 65.8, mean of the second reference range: 68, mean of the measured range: 59.8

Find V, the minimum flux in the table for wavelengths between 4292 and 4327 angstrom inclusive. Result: 48.8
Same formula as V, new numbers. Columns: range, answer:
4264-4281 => 57.7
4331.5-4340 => 42.7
